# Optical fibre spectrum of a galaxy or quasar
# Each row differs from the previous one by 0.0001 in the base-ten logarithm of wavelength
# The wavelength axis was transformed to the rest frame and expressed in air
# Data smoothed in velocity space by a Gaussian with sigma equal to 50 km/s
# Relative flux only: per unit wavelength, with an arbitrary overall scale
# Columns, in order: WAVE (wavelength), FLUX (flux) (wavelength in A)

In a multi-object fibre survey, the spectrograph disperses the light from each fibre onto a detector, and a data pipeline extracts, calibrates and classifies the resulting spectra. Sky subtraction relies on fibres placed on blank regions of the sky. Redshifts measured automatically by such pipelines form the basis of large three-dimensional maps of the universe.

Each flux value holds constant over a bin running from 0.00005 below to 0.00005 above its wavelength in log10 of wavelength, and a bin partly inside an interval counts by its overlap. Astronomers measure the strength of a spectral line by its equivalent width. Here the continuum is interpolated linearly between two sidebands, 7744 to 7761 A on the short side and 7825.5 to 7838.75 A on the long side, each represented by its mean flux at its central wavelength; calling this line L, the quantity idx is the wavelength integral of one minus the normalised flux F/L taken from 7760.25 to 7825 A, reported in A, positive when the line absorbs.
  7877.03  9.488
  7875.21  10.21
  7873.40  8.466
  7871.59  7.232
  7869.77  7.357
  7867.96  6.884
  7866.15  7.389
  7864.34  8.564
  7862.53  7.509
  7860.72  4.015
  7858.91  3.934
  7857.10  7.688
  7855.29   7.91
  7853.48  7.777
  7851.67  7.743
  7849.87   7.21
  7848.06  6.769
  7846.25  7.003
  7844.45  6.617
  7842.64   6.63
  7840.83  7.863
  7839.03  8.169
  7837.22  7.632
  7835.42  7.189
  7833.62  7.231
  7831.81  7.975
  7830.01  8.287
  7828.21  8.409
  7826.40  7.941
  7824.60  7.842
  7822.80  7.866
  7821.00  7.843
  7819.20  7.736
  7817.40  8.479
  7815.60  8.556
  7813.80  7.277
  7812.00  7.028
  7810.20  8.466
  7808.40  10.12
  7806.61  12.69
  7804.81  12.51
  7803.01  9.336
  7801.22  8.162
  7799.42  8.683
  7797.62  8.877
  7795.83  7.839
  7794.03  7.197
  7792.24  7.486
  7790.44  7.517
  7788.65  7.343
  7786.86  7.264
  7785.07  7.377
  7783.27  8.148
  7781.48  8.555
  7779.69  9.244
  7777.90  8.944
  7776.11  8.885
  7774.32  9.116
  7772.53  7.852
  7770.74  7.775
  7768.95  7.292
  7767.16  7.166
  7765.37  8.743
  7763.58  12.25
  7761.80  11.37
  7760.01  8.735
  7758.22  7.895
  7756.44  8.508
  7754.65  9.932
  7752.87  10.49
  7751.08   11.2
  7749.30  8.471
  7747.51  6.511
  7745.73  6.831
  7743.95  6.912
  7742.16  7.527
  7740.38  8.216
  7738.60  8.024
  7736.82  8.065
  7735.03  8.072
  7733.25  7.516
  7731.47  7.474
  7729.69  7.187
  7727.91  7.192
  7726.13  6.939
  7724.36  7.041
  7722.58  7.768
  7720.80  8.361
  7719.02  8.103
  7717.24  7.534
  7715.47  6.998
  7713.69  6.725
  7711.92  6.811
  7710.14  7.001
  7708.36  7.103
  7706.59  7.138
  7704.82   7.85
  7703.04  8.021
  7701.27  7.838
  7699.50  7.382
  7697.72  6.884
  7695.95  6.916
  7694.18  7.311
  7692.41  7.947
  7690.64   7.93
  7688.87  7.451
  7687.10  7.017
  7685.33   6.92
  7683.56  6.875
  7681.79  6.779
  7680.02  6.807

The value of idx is -2.8 A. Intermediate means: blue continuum 8.66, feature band 8.59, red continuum 7.82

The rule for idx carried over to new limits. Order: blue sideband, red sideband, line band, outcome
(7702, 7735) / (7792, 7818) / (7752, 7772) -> -2.3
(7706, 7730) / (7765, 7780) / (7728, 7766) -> -3.4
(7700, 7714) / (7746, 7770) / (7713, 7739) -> 1.5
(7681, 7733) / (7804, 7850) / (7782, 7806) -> -1.3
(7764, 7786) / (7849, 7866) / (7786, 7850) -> -4.0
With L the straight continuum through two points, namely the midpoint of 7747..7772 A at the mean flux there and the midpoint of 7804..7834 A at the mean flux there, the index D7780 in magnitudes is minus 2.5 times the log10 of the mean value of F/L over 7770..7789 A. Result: 0.08 mag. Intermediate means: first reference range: 9.04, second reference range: 8.61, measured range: 8.26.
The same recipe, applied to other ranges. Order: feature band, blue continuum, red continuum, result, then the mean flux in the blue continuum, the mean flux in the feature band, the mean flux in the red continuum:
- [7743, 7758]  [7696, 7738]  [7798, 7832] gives -0.09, 7.43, 8.57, 8.71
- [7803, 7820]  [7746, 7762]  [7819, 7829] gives -0.13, 9.05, 9.22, 7.95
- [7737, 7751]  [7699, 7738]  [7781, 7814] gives 0.01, 7.47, 7.74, 8.55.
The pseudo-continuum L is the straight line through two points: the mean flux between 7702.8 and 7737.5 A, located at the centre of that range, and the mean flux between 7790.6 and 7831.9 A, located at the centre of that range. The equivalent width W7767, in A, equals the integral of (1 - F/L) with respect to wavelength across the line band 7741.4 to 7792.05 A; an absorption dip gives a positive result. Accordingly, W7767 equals -3.1 A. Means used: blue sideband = 7.43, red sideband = 8.54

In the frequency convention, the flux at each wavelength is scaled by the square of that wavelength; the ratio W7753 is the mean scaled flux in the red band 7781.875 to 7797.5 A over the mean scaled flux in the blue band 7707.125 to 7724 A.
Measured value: 1.1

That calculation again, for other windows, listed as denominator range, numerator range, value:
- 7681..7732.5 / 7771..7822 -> 1.19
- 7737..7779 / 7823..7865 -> 0.86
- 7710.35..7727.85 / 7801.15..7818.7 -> 1.29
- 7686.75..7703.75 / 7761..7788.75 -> 1.17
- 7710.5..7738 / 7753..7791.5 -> 1.17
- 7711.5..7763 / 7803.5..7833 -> 1.10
